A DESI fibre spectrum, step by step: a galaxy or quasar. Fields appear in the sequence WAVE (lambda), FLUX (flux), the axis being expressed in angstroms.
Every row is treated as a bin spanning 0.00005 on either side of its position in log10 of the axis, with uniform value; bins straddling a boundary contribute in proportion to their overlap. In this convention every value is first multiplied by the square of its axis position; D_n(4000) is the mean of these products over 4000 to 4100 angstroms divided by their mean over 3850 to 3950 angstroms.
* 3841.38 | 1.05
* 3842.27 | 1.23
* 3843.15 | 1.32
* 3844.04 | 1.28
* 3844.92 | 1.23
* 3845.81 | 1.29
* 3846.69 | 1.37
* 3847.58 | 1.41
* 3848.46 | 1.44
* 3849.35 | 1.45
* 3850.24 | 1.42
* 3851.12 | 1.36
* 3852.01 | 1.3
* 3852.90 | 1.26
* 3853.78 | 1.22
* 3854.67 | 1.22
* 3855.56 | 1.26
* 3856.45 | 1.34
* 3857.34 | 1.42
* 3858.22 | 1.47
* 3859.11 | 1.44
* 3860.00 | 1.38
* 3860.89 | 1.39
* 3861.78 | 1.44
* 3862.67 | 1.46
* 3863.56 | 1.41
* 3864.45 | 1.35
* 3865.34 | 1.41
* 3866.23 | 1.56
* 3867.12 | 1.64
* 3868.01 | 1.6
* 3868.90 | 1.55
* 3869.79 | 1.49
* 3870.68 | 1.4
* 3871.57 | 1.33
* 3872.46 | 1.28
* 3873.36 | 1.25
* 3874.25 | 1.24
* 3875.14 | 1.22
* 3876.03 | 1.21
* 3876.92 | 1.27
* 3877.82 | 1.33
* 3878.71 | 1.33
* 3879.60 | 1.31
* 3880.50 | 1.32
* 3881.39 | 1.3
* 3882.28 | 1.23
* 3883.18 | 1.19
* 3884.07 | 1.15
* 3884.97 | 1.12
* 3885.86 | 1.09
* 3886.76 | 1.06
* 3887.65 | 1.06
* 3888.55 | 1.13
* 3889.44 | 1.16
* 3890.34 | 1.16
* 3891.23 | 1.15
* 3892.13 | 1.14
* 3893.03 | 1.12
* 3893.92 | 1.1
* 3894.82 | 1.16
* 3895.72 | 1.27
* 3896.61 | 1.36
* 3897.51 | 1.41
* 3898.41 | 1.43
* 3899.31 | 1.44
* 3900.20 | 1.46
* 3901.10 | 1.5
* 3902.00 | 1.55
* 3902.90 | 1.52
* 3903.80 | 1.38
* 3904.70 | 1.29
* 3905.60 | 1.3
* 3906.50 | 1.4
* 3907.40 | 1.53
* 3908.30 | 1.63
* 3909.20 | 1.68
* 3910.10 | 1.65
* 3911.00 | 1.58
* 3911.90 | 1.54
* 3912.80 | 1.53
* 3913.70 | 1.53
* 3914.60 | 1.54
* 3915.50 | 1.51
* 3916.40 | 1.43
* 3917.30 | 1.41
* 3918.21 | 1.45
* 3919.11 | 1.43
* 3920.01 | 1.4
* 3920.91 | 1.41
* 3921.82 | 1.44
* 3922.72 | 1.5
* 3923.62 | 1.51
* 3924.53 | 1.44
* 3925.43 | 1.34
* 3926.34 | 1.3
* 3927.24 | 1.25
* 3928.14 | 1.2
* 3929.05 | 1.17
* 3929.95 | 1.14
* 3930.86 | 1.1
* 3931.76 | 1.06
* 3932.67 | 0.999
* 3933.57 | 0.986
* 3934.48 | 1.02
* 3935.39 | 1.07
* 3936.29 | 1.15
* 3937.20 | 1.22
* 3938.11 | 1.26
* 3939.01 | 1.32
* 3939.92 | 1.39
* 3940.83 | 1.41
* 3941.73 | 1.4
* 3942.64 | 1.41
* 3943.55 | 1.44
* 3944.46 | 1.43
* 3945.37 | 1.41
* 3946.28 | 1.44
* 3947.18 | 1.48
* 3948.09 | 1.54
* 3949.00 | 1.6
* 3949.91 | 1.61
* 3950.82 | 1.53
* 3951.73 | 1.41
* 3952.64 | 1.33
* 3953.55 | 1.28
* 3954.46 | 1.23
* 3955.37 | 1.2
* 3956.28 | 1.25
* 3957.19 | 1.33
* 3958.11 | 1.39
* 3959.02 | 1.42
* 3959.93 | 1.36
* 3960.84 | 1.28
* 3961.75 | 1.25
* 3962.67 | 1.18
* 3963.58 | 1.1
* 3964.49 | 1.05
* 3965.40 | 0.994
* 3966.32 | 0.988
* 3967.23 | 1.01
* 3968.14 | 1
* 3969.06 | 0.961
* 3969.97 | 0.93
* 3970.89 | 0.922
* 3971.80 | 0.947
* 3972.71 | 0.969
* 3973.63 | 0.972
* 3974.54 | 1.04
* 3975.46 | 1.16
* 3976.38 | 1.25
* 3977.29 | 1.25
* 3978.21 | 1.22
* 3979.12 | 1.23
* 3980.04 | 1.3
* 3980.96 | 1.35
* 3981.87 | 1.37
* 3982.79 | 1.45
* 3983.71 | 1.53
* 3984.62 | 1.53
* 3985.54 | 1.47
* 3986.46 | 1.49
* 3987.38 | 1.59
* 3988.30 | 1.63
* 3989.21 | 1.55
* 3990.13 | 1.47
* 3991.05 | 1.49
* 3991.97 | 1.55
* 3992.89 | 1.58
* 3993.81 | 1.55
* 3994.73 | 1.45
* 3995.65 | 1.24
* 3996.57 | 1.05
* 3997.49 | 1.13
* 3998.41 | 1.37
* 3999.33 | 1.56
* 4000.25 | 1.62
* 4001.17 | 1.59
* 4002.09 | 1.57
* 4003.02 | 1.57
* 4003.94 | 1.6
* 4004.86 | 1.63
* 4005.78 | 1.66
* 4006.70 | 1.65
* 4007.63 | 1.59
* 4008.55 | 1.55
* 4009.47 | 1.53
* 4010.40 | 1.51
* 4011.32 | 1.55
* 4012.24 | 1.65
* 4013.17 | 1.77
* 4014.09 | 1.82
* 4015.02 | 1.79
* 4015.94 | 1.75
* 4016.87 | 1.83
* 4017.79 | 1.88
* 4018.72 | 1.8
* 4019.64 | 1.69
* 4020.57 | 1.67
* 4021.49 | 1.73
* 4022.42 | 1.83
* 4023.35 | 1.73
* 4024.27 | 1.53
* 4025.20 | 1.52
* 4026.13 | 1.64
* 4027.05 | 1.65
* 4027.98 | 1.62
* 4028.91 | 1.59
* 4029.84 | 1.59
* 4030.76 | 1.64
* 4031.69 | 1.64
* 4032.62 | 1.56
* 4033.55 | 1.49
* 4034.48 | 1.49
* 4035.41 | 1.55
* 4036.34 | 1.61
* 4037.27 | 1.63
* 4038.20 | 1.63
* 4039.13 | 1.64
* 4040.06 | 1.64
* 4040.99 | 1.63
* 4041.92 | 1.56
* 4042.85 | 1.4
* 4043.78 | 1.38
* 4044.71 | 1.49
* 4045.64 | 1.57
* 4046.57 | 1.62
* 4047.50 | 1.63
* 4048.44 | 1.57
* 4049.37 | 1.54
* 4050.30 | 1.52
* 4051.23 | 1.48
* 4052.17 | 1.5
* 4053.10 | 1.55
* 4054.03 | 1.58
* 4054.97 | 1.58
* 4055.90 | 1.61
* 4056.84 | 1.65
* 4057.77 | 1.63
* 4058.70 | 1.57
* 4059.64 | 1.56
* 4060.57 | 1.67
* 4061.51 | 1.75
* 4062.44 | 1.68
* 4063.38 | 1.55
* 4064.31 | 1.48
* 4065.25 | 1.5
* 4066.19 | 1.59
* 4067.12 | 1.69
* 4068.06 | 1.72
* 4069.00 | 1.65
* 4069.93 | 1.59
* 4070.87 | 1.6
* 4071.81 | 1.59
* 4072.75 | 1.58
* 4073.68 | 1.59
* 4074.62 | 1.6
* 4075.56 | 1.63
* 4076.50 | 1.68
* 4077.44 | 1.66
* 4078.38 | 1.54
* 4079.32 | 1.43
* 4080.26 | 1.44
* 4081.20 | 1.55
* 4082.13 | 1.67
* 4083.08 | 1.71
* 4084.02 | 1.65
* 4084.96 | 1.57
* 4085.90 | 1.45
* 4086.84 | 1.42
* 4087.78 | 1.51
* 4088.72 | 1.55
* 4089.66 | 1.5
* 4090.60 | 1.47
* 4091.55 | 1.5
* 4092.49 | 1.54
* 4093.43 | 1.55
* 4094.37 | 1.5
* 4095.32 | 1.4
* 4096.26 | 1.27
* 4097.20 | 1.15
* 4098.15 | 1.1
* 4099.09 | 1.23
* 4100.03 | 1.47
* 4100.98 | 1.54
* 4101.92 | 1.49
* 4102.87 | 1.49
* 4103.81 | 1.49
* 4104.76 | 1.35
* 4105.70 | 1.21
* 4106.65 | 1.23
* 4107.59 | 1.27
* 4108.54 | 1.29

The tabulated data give 1.27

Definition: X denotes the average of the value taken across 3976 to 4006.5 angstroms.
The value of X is 1.45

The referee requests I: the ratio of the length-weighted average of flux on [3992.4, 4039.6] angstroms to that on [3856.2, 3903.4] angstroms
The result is 1.21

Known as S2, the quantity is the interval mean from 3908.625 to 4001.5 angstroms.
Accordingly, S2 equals 1.33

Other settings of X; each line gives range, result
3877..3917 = 1.34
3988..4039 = 1.59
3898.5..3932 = 1.42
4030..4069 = 1.58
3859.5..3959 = 1.35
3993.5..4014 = 1.52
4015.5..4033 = 1.68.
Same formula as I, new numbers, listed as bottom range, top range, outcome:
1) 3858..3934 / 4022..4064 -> 1.18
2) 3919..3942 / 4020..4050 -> 1.26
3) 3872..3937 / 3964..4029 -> 1.10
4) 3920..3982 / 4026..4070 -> 1.27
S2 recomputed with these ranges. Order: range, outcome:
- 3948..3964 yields 1.35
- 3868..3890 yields 1.26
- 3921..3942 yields 1.25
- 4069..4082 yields 1.58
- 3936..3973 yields 1.27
